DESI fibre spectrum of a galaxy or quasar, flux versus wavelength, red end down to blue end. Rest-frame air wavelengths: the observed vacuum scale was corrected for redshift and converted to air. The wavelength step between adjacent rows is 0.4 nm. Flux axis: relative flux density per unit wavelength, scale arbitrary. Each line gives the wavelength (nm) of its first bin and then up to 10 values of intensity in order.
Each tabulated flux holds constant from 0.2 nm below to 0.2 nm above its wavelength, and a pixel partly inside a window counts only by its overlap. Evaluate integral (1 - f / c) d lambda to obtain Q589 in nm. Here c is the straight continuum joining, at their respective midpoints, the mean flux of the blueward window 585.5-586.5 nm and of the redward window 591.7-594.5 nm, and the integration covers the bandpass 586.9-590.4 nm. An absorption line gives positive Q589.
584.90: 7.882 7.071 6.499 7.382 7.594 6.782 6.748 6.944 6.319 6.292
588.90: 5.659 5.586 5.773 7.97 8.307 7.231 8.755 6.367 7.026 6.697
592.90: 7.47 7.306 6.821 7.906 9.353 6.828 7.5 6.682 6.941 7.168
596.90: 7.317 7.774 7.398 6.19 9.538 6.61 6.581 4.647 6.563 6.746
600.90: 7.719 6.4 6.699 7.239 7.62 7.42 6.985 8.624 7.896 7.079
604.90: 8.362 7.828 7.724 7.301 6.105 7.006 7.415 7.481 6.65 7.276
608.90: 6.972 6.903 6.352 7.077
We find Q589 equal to 0.33 nm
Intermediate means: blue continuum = 7.07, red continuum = 7.3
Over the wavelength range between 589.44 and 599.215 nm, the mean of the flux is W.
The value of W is 7.35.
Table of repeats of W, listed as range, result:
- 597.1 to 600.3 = 6.91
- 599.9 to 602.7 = 7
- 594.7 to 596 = 7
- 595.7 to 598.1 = 7.17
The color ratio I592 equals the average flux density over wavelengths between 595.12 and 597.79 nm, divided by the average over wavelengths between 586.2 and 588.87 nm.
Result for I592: 1.08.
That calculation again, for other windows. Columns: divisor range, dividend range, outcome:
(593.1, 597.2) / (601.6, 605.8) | 1.03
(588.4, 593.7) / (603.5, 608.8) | 1.07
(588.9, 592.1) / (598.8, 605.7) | 1.01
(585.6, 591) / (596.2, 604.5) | 1.05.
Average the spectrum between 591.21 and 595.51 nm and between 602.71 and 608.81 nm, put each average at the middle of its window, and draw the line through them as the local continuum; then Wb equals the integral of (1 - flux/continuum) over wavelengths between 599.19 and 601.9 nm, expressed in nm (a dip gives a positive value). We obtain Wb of 0.34 nm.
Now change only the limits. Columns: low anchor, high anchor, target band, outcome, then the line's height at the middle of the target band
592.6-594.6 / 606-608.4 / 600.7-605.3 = -0.18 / 7.19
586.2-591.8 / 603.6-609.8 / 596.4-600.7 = 0.10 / 7.12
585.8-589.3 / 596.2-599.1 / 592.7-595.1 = -0.16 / 7.13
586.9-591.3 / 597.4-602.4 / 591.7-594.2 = -0.11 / 6.82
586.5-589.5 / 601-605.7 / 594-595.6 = -0.22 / 6.89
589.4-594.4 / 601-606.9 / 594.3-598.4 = -0.02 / 7.33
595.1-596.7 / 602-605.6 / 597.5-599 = -0.05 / 7.26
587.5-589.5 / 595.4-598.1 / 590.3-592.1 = -0.31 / 6.48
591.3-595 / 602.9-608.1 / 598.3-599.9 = 0.12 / 7.42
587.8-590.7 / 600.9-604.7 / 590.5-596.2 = -0.49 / 6.81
